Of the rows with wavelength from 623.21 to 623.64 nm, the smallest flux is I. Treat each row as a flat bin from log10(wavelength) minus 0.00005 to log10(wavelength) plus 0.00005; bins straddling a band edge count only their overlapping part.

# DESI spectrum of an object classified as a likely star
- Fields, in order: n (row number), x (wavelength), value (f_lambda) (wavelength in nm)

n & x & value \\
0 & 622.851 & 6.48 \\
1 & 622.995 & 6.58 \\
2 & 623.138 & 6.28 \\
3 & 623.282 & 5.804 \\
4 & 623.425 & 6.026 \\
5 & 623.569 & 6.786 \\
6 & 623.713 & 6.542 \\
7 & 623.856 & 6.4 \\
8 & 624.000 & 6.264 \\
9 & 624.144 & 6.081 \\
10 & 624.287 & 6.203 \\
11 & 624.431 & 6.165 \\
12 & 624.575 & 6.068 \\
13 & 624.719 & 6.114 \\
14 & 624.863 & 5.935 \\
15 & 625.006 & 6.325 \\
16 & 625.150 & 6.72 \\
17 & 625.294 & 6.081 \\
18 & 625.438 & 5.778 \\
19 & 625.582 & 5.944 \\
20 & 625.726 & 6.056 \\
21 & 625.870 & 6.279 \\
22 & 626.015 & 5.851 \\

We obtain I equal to 5.804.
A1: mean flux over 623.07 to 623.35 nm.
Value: 6.03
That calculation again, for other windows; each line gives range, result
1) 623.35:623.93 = 6.43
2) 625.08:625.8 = 6.12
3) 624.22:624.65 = 6.14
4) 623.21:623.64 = 6.2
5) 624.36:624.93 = 6.07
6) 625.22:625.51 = 5.93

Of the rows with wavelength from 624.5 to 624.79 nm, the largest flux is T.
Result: 6.114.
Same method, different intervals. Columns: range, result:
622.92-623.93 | 6.786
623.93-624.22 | 6.264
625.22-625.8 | 6.081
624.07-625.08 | 6.325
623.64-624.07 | 6.542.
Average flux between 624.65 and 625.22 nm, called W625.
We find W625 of 6.28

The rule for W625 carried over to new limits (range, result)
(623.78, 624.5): 6.23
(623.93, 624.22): 6.18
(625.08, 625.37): 6.39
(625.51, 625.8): 6.01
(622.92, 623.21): 6.42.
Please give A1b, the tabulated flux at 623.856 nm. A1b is 6.4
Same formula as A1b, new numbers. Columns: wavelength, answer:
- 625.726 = 6.056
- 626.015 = 5.851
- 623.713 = 6.542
